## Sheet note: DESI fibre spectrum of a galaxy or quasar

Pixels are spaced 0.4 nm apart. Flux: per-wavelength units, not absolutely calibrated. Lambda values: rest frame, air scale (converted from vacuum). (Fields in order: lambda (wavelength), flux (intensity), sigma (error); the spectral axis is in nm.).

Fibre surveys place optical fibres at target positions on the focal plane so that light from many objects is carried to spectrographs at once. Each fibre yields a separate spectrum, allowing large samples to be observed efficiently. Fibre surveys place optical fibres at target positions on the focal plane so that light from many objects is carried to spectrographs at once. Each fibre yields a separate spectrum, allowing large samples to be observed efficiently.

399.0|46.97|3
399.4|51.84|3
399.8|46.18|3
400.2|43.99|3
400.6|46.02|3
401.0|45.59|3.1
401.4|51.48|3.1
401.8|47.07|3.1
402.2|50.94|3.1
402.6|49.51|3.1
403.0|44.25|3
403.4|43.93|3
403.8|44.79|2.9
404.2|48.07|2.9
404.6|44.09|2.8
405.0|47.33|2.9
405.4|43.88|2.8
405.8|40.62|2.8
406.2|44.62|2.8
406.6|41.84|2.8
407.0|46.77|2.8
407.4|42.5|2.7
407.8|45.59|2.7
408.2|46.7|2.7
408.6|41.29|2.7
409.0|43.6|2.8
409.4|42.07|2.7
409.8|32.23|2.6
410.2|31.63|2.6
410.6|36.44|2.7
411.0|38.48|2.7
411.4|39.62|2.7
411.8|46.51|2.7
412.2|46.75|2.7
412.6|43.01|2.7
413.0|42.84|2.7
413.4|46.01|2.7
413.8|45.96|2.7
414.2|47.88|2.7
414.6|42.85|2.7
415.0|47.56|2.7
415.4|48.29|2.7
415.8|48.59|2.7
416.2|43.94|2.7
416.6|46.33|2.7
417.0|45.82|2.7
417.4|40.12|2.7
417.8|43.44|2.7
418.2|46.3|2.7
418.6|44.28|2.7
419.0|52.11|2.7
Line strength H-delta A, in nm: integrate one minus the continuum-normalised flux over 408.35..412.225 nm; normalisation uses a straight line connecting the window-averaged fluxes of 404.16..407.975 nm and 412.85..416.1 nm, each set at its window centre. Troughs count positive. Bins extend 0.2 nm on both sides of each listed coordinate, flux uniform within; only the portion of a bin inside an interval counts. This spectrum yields 0.485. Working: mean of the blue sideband 44.4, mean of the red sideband 46.2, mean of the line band 39.6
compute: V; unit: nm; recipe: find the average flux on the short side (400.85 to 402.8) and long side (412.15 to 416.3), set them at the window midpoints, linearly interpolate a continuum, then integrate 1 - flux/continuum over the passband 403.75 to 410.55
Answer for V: 0.72 nm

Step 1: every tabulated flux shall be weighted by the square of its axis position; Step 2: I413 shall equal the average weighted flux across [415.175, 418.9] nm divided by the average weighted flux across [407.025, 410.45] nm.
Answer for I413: 1.16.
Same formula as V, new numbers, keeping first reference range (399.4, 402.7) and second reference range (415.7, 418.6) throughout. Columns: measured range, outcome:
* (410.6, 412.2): 0.15 nm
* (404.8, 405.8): 0.05 nm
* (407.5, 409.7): 0.15 nm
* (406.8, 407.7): 0.04 nm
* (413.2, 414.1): -0.02 nm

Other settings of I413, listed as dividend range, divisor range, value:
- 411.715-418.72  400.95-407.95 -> 1.05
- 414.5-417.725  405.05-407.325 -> 1.09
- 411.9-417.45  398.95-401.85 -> 1.03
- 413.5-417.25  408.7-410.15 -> 1.23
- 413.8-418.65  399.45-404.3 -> 1.04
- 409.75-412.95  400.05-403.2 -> 0.88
